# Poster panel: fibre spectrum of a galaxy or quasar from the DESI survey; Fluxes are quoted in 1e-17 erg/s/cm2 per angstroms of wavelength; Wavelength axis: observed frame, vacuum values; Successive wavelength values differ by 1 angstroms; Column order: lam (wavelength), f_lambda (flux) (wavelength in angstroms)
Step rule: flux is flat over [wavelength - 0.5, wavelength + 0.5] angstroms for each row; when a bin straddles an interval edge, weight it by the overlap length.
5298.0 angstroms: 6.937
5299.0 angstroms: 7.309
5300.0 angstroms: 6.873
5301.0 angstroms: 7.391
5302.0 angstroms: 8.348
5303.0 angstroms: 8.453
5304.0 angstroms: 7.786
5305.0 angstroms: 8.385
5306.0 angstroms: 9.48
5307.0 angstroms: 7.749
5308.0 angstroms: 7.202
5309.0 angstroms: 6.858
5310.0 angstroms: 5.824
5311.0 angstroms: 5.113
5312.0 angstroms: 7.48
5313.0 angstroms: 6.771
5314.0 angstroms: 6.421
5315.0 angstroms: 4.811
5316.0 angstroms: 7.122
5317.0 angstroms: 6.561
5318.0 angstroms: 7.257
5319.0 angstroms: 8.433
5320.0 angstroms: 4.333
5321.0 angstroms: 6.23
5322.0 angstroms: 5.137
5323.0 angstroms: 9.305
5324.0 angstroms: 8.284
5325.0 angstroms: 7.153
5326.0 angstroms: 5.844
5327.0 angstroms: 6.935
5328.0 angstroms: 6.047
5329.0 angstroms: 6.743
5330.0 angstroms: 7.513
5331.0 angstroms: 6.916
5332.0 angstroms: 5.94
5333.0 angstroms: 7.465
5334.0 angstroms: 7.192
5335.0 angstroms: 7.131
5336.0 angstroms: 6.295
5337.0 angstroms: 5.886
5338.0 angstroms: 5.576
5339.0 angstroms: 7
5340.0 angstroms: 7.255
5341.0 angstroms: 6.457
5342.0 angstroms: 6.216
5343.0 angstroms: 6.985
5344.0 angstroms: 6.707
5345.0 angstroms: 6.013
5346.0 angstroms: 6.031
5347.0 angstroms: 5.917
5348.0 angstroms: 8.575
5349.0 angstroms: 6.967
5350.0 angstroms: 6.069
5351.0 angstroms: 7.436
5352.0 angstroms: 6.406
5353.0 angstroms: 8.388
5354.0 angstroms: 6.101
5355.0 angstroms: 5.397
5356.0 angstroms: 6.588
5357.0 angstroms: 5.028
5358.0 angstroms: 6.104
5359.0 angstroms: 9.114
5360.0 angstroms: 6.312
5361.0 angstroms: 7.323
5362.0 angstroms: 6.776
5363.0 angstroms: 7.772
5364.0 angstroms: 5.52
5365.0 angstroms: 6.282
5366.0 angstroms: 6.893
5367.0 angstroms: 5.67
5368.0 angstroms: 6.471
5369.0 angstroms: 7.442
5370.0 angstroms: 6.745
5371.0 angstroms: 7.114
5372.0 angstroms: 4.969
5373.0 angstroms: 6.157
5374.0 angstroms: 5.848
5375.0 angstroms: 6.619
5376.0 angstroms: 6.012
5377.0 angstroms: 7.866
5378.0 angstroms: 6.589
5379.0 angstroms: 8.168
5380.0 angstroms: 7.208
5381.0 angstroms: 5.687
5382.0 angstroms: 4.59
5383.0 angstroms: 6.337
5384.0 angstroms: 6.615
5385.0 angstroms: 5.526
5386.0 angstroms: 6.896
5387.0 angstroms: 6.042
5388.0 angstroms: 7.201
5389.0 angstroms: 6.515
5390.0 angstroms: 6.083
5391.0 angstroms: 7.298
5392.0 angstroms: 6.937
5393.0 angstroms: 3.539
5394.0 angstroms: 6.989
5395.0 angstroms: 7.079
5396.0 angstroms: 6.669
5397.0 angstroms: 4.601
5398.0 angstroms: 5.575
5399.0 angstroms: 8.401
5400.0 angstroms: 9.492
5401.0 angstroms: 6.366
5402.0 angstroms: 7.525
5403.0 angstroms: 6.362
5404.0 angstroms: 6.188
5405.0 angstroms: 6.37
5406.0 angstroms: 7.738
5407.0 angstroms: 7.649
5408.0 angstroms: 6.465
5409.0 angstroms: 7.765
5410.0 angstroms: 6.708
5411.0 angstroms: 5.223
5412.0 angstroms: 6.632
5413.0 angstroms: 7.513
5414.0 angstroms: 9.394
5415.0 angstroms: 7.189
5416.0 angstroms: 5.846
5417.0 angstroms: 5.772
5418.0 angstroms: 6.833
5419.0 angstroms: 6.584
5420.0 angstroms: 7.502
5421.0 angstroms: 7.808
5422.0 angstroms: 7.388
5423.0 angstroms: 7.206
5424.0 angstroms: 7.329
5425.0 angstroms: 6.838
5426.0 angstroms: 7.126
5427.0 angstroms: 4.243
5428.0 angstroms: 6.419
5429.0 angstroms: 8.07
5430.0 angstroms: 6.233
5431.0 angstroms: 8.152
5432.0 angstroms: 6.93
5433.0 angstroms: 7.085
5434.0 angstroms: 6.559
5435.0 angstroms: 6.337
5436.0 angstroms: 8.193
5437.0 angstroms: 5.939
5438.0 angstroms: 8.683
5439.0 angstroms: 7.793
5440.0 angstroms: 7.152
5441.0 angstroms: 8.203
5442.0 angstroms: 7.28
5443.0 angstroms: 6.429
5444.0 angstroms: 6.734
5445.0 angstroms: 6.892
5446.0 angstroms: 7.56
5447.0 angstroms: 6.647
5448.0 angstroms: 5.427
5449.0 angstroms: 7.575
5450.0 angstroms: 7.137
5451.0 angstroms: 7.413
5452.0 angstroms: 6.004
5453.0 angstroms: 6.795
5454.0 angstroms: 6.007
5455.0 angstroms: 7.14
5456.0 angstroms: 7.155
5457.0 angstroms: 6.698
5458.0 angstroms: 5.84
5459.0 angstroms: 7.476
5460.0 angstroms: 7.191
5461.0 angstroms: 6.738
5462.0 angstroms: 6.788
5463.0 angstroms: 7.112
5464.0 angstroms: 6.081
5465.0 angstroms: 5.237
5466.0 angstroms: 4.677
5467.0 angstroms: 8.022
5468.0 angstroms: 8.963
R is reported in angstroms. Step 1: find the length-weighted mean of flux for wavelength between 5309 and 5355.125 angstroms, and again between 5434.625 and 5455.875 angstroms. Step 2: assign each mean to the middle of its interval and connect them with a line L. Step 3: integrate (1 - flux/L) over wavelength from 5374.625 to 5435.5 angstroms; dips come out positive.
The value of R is 1.2 angstroms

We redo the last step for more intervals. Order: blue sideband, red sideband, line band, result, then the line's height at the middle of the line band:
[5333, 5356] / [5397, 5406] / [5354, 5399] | 2.5 angstroms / 6.81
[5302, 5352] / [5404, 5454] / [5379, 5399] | 1.9 angstroms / 6.93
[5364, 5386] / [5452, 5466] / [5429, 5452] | -2.1 angstroms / 6.51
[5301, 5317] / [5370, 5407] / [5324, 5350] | 1.0 angstroms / 6.95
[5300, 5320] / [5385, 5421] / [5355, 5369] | 0.7 angstroms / 6.94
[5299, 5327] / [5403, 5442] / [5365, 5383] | 1.5 angstroms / 7.04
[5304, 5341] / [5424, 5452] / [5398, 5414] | -0.4 angstroms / 6.95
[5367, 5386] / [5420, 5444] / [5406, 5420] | -0.1 angstroms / 6.88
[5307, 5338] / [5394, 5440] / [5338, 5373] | 0.8 angstroms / 6.78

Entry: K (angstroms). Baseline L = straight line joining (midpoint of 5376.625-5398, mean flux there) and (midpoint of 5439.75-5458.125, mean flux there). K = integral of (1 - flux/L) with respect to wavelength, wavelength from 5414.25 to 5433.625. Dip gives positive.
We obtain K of -0.7 angstroms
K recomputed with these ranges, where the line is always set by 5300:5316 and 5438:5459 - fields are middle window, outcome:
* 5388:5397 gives 0.9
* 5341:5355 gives 0.8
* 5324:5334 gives 0.5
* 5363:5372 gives 0.7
